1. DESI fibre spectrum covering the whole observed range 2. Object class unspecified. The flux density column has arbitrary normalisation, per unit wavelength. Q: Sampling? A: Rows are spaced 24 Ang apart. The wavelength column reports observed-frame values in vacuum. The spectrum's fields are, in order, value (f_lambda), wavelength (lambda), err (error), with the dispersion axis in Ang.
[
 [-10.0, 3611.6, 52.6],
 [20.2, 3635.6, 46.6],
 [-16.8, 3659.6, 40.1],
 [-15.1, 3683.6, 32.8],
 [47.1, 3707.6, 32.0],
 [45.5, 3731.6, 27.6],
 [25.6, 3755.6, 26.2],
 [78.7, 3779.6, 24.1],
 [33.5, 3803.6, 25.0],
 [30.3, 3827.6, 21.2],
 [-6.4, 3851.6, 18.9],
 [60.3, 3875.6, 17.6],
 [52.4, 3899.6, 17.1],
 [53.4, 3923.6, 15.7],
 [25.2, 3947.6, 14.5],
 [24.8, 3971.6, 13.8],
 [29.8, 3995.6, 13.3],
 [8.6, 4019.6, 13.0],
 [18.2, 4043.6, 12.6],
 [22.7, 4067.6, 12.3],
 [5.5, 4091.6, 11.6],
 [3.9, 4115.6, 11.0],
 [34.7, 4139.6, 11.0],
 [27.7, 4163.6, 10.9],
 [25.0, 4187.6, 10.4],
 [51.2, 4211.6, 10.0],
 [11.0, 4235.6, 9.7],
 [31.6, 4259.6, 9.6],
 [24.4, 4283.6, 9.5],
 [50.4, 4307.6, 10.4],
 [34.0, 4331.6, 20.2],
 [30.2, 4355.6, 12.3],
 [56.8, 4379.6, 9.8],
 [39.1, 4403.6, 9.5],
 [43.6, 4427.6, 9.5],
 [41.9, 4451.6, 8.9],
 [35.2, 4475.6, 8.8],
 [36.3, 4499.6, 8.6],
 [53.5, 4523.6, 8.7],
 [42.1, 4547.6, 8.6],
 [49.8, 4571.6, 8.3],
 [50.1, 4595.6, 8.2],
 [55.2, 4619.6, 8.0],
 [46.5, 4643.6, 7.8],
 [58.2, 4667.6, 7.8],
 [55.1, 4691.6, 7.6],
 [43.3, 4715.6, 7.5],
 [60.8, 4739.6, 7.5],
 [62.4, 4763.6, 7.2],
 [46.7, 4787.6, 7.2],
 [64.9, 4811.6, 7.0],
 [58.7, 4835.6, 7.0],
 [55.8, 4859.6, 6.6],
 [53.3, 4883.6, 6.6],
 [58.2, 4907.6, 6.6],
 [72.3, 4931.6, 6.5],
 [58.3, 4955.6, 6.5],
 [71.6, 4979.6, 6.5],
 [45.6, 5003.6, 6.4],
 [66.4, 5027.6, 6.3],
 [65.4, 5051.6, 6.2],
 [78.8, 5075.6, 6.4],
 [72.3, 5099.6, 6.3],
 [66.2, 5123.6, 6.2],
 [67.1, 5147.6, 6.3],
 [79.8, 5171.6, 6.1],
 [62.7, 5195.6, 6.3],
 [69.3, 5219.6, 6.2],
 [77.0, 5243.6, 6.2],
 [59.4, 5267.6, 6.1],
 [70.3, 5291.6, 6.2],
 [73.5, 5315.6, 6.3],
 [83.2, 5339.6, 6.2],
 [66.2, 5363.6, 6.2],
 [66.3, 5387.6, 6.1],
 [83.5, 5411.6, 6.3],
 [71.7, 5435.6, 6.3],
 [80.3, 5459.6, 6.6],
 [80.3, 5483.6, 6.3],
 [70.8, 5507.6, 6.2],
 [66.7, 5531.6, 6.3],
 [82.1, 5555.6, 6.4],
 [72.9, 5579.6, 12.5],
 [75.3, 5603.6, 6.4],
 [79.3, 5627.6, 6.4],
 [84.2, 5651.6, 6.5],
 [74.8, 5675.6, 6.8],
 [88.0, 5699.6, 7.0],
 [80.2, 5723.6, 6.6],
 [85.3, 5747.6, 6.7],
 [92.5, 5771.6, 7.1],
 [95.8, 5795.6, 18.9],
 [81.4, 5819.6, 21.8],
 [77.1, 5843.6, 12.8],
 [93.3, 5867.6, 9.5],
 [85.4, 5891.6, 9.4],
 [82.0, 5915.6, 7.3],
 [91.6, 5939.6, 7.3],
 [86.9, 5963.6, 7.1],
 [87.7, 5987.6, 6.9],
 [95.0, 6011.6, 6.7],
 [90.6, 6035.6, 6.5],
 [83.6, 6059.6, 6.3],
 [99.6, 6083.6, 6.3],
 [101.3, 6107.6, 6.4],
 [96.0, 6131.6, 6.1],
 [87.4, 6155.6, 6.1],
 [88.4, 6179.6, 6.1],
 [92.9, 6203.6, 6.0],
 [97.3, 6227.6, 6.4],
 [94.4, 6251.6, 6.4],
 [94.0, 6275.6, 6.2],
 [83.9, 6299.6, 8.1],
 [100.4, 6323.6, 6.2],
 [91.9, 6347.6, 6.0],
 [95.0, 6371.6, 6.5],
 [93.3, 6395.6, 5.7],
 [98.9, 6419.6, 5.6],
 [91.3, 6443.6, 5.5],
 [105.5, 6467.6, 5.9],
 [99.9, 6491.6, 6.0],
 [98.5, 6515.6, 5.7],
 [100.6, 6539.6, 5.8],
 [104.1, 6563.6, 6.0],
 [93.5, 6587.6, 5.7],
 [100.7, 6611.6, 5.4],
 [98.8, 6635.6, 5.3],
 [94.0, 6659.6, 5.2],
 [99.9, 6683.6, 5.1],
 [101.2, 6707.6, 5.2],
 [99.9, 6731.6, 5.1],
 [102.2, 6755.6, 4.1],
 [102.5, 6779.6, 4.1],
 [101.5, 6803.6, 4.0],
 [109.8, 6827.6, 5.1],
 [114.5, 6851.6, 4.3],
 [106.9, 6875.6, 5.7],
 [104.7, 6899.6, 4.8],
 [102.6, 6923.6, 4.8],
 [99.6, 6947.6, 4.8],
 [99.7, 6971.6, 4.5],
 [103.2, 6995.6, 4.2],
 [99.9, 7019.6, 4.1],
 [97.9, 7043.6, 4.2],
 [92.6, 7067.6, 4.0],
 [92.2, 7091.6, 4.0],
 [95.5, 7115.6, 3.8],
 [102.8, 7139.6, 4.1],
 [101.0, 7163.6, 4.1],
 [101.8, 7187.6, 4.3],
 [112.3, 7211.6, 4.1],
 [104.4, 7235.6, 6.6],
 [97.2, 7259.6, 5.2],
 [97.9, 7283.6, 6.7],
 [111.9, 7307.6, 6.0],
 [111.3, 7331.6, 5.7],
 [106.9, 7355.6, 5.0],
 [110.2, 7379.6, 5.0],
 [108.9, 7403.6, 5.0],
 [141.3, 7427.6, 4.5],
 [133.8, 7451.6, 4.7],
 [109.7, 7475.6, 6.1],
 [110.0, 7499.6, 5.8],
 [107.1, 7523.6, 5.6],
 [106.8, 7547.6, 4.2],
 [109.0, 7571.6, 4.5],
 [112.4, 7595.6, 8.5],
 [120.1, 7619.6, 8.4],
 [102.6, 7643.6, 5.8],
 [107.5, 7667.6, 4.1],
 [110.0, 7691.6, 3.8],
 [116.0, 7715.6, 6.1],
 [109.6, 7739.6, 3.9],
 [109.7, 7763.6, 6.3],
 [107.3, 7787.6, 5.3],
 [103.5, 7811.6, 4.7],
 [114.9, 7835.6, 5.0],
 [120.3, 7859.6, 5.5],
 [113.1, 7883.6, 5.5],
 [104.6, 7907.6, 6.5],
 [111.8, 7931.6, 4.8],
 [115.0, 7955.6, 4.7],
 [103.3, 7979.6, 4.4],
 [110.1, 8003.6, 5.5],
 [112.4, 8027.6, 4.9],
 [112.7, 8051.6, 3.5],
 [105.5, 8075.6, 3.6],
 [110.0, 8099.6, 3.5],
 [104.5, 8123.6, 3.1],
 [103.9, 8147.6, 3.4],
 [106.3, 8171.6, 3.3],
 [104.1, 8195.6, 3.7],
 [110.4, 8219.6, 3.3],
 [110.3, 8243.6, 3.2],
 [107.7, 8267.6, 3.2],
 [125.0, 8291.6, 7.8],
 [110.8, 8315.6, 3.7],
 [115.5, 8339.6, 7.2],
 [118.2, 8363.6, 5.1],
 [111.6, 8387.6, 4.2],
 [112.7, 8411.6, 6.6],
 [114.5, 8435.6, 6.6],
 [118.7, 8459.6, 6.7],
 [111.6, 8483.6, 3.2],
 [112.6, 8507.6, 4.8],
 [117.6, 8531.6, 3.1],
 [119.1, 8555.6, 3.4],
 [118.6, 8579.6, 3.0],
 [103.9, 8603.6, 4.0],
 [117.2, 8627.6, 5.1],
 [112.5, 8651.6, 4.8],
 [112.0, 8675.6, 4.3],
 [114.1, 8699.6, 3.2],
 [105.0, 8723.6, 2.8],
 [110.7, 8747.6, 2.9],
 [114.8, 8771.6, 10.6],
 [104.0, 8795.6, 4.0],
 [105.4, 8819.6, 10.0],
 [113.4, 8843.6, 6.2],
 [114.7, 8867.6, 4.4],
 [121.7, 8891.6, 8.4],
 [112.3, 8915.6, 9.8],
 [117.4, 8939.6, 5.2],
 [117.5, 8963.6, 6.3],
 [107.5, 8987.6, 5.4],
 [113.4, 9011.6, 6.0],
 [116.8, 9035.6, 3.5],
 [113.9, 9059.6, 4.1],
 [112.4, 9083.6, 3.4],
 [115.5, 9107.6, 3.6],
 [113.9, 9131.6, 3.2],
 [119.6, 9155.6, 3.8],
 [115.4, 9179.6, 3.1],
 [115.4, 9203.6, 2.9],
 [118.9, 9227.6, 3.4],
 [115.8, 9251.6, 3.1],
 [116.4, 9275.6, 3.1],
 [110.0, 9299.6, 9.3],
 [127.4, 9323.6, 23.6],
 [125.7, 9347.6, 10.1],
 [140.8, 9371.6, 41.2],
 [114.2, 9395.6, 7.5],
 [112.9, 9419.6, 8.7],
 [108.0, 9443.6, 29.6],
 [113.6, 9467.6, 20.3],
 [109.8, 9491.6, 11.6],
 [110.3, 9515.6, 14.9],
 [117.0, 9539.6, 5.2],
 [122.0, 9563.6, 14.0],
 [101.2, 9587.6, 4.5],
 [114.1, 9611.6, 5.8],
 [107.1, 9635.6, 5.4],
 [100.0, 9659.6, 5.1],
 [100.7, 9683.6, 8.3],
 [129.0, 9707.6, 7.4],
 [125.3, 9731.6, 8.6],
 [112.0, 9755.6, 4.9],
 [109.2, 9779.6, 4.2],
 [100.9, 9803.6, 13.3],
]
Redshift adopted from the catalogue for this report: 0.13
